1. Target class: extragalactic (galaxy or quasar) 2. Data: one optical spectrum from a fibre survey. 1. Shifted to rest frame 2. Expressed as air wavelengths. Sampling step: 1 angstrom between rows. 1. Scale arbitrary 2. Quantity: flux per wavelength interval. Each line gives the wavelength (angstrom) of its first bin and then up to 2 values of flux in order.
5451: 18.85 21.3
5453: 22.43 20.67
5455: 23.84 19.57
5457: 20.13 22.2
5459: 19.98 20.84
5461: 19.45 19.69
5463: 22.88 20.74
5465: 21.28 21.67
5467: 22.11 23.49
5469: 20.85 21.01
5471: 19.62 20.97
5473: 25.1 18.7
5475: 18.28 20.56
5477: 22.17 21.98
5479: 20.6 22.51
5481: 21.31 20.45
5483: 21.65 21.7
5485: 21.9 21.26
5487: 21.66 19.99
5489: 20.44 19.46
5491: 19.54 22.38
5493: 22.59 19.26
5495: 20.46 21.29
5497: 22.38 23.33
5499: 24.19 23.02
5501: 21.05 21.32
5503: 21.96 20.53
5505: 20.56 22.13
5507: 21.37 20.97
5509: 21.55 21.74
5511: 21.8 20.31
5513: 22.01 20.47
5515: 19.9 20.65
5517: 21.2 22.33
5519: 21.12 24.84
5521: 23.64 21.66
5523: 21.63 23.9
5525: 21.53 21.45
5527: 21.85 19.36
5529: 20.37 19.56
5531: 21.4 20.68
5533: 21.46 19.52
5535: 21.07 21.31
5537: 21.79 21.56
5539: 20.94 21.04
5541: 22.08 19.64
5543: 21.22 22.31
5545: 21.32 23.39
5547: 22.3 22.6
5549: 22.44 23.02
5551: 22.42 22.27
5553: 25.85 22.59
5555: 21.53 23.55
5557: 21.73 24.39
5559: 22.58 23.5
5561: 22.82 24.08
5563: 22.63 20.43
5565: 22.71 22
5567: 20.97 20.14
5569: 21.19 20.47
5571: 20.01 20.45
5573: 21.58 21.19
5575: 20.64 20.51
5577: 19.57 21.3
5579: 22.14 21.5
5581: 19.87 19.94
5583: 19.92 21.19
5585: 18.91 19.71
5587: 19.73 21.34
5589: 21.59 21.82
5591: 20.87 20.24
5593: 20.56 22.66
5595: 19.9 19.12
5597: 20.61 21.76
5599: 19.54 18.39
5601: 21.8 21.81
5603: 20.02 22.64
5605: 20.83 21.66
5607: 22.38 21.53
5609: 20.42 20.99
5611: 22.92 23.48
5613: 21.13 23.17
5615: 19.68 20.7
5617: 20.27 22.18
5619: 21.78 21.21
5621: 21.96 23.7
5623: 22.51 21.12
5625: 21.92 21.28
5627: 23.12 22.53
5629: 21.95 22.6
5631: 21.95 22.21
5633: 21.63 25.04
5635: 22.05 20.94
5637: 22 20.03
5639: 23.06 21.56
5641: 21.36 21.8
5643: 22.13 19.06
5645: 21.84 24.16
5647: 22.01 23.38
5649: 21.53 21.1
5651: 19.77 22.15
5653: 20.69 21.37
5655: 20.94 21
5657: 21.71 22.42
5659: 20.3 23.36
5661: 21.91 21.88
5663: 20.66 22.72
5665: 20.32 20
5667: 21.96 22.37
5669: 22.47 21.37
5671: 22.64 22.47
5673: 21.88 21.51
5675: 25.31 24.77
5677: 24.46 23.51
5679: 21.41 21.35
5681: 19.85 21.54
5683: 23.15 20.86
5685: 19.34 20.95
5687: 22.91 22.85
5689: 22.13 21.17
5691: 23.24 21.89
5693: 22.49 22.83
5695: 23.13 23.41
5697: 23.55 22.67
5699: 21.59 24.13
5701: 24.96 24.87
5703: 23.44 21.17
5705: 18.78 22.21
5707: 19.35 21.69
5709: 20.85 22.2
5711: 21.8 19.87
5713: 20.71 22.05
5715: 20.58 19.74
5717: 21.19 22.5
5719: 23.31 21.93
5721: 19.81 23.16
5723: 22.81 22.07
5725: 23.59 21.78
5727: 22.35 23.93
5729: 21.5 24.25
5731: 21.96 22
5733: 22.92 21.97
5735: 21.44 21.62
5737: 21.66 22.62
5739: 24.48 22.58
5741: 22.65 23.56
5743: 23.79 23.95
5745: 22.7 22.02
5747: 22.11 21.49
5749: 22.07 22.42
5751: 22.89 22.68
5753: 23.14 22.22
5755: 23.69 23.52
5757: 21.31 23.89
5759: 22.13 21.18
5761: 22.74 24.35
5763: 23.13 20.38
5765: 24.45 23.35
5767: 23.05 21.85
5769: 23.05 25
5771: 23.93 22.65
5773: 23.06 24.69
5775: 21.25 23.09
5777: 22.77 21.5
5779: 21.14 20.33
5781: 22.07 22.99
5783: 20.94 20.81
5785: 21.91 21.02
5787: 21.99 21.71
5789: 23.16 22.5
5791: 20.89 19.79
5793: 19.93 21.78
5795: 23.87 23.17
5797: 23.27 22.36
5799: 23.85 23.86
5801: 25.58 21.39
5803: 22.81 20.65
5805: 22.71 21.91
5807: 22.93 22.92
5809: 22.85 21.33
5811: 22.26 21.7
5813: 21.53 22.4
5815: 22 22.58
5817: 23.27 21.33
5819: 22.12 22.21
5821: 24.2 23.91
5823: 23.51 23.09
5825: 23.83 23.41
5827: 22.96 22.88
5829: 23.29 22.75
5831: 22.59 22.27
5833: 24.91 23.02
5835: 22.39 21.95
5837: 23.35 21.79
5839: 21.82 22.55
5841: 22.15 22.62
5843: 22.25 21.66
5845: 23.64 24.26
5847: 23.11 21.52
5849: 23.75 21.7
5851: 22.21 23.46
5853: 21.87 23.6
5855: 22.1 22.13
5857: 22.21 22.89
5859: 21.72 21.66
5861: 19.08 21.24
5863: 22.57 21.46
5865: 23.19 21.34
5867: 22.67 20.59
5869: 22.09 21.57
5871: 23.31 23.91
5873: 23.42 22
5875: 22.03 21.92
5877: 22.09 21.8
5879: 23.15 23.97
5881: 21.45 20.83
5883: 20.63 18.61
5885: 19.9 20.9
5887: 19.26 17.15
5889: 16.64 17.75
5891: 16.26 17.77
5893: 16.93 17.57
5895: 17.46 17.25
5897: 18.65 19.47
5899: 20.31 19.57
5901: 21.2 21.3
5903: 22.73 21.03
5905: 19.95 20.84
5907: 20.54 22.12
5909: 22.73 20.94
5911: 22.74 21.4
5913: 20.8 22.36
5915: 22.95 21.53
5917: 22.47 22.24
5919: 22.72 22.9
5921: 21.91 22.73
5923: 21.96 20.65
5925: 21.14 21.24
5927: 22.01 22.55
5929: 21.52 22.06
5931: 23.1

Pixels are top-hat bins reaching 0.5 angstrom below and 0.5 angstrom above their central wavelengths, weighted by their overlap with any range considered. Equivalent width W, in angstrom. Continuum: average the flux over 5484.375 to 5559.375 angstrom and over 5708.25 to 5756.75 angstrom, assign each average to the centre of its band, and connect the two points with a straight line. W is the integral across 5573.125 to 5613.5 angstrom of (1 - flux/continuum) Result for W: 1.8 angstrom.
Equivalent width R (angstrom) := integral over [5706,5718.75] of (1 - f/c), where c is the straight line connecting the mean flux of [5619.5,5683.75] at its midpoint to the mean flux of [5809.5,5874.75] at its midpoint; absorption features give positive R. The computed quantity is 0.6 angstrom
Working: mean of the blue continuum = 22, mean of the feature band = 21.1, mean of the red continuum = 22.5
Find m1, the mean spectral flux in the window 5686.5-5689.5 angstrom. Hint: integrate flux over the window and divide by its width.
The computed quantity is 22.6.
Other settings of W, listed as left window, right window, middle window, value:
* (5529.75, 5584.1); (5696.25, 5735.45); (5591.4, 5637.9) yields 0.5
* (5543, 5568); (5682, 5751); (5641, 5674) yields 1.0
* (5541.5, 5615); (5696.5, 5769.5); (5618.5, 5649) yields -0.4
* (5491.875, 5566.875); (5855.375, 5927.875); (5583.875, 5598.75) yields 0.7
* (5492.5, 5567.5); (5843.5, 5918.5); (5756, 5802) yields -2.3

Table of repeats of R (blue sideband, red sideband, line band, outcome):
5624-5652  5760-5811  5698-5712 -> 0.1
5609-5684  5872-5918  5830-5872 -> -3.2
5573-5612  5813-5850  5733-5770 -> -0.9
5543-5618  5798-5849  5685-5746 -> -0.3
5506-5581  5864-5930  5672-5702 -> -1.6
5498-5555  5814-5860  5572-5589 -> 1.0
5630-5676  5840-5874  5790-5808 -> -0.2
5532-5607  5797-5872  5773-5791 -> 0.3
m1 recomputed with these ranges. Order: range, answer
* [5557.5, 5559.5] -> 23.5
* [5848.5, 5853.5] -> 22.6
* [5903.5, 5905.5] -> 20.5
